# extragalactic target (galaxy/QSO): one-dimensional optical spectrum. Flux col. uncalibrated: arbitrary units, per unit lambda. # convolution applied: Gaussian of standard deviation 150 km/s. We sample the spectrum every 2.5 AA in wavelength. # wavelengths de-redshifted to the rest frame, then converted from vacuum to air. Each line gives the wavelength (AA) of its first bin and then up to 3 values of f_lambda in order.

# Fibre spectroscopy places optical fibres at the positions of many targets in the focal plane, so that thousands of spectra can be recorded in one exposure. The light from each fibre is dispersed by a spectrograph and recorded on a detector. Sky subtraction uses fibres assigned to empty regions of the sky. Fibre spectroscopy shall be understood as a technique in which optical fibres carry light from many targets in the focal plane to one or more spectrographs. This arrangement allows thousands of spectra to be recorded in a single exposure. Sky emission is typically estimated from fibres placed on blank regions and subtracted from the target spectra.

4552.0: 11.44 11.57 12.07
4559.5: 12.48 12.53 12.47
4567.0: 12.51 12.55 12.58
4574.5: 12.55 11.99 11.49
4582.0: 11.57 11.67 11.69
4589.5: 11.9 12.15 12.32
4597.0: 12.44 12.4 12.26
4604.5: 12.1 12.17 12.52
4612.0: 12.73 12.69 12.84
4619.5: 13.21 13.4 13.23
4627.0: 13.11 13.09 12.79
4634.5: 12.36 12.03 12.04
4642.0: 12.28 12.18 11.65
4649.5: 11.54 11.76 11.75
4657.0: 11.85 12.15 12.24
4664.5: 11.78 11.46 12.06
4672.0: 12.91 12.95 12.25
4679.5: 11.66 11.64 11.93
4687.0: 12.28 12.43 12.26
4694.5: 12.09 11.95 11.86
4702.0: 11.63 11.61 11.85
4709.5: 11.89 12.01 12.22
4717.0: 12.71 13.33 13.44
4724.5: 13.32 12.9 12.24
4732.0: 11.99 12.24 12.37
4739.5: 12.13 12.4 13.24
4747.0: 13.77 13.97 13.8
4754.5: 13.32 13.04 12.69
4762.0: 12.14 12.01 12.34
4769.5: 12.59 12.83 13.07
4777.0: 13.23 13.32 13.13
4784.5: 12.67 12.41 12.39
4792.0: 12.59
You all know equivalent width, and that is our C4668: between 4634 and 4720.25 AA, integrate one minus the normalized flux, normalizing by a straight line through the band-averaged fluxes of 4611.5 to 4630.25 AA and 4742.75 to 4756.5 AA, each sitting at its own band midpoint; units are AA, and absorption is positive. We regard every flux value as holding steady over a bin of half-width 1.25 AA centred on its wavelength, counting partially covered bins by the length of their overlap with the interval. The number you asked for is 7.8 AA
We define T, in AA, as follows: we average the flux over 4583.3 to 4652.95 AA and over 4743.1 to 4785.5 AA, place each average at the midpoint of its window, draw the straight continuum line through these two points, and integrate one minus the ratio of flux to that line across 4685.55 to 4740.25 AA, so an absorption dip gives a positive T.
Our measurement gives 2.1 AA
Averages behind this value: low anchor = 12.4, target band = 12.3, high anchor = 13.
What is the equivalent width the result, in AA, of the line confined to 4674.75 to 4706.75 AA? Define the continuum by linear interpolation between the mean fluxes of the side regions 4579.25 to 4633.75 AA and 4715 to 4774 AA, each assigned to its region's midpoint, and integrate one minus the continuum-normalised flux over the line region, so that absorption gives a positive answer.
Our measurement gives 1.7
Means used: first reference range 12.5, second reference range 12.8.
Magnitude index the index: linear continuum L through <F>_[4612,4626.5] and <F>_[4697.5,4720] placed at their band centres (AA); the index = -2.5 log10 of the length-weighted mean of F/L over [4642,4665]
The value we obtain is 0.07 mag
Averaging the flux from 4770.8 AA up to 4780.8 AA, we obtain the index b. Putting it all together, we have 13.1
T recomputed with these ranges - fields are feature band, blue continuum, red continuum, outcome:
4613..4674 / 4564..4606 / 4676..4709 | -1.6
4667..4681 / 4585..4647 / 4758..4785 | 0.3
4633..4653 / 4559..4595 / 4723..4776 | 0.6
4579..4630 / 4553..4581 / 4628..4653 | -0.9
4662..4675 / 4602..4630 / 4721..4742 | 0.5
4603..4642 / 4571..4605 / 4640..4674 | -2.1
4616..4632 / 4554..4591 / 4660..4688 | -1.3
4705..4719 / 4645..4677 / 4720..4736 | 0.4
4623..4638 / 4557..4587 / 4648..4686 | -0.9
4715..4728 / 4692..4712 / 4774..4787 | -1.0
